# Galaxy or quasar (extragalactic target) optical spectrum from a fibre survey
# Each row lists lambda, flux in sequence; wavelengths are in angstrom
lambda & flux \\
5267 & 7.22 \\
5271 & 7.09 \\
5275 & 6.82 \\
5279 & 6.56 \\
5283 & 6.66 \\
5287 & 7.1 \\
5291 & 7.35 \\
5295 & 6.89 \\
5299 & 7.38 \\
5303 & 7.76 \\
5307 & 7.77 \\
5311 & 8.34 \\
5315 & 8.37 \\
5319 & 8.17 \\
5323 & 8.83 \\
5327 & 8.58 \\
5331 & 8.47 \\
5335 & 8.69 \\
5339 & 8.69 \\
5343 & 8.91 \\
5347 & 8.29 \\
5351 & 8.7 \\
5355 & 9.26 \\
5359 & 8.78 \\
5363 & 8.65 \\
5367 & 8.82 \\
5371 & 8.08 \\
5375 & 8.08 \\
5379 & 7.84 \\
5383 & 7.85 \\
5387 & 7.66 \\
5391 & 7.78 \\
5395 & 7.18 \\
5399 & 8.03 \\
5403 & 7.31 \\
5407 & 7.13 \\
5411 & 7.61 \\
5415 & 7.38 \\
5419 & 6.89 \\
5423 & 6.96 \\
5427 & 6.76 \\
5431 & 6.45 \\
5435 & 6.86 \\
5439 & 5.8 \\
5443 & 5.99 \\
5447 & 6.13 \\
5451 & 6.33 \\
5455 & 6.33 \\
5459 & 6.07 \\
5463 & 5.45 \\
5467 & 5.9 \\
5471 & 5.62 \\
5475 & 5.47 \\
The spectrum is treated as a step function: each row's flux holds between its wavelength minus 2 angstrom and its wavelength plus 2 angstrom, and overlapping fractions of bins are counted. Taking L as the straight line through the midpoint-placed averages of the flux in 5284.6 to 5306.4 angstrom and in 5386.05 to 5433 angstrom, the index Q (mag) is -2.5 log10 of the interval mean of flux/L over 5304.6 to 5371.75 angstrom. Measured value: -0.17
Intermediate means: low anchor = 7.31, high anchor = 7.25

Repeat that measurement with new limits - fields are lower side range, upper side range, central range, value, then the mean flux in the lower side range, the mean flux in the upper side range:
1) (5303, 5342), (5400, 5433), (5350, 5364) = -0.12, 8.41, 7.09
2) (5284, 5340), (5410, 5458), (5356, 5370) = -0.18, 7.99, 6.59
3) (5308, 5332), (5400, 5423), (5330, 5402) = -0.06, 8.43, 7.27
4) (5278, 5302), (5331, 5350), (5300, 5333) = -0.05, 7.04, 8.63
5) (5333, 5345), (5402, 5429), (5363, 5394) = -0.01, 8.76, 7.14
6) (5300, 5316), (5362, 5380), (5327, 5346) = -0.07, 8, 8.3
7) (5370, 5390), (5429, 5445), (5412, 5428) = -0.05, 7.89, 6.28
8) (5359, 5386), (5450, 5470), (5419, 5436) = 0.01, 8.24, 5.98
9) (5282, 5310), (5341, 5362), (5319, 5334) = -0.06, 7.33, 8.78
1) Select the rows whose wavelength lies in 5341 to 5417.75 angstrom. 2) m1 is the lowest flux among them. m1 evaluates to 7.13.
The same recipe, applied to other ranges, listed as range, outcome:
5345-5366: 8.29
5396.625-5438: 6.45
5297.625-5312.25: 7.38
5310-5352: 8.17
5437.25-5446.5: 5.8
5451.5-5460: 6.07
